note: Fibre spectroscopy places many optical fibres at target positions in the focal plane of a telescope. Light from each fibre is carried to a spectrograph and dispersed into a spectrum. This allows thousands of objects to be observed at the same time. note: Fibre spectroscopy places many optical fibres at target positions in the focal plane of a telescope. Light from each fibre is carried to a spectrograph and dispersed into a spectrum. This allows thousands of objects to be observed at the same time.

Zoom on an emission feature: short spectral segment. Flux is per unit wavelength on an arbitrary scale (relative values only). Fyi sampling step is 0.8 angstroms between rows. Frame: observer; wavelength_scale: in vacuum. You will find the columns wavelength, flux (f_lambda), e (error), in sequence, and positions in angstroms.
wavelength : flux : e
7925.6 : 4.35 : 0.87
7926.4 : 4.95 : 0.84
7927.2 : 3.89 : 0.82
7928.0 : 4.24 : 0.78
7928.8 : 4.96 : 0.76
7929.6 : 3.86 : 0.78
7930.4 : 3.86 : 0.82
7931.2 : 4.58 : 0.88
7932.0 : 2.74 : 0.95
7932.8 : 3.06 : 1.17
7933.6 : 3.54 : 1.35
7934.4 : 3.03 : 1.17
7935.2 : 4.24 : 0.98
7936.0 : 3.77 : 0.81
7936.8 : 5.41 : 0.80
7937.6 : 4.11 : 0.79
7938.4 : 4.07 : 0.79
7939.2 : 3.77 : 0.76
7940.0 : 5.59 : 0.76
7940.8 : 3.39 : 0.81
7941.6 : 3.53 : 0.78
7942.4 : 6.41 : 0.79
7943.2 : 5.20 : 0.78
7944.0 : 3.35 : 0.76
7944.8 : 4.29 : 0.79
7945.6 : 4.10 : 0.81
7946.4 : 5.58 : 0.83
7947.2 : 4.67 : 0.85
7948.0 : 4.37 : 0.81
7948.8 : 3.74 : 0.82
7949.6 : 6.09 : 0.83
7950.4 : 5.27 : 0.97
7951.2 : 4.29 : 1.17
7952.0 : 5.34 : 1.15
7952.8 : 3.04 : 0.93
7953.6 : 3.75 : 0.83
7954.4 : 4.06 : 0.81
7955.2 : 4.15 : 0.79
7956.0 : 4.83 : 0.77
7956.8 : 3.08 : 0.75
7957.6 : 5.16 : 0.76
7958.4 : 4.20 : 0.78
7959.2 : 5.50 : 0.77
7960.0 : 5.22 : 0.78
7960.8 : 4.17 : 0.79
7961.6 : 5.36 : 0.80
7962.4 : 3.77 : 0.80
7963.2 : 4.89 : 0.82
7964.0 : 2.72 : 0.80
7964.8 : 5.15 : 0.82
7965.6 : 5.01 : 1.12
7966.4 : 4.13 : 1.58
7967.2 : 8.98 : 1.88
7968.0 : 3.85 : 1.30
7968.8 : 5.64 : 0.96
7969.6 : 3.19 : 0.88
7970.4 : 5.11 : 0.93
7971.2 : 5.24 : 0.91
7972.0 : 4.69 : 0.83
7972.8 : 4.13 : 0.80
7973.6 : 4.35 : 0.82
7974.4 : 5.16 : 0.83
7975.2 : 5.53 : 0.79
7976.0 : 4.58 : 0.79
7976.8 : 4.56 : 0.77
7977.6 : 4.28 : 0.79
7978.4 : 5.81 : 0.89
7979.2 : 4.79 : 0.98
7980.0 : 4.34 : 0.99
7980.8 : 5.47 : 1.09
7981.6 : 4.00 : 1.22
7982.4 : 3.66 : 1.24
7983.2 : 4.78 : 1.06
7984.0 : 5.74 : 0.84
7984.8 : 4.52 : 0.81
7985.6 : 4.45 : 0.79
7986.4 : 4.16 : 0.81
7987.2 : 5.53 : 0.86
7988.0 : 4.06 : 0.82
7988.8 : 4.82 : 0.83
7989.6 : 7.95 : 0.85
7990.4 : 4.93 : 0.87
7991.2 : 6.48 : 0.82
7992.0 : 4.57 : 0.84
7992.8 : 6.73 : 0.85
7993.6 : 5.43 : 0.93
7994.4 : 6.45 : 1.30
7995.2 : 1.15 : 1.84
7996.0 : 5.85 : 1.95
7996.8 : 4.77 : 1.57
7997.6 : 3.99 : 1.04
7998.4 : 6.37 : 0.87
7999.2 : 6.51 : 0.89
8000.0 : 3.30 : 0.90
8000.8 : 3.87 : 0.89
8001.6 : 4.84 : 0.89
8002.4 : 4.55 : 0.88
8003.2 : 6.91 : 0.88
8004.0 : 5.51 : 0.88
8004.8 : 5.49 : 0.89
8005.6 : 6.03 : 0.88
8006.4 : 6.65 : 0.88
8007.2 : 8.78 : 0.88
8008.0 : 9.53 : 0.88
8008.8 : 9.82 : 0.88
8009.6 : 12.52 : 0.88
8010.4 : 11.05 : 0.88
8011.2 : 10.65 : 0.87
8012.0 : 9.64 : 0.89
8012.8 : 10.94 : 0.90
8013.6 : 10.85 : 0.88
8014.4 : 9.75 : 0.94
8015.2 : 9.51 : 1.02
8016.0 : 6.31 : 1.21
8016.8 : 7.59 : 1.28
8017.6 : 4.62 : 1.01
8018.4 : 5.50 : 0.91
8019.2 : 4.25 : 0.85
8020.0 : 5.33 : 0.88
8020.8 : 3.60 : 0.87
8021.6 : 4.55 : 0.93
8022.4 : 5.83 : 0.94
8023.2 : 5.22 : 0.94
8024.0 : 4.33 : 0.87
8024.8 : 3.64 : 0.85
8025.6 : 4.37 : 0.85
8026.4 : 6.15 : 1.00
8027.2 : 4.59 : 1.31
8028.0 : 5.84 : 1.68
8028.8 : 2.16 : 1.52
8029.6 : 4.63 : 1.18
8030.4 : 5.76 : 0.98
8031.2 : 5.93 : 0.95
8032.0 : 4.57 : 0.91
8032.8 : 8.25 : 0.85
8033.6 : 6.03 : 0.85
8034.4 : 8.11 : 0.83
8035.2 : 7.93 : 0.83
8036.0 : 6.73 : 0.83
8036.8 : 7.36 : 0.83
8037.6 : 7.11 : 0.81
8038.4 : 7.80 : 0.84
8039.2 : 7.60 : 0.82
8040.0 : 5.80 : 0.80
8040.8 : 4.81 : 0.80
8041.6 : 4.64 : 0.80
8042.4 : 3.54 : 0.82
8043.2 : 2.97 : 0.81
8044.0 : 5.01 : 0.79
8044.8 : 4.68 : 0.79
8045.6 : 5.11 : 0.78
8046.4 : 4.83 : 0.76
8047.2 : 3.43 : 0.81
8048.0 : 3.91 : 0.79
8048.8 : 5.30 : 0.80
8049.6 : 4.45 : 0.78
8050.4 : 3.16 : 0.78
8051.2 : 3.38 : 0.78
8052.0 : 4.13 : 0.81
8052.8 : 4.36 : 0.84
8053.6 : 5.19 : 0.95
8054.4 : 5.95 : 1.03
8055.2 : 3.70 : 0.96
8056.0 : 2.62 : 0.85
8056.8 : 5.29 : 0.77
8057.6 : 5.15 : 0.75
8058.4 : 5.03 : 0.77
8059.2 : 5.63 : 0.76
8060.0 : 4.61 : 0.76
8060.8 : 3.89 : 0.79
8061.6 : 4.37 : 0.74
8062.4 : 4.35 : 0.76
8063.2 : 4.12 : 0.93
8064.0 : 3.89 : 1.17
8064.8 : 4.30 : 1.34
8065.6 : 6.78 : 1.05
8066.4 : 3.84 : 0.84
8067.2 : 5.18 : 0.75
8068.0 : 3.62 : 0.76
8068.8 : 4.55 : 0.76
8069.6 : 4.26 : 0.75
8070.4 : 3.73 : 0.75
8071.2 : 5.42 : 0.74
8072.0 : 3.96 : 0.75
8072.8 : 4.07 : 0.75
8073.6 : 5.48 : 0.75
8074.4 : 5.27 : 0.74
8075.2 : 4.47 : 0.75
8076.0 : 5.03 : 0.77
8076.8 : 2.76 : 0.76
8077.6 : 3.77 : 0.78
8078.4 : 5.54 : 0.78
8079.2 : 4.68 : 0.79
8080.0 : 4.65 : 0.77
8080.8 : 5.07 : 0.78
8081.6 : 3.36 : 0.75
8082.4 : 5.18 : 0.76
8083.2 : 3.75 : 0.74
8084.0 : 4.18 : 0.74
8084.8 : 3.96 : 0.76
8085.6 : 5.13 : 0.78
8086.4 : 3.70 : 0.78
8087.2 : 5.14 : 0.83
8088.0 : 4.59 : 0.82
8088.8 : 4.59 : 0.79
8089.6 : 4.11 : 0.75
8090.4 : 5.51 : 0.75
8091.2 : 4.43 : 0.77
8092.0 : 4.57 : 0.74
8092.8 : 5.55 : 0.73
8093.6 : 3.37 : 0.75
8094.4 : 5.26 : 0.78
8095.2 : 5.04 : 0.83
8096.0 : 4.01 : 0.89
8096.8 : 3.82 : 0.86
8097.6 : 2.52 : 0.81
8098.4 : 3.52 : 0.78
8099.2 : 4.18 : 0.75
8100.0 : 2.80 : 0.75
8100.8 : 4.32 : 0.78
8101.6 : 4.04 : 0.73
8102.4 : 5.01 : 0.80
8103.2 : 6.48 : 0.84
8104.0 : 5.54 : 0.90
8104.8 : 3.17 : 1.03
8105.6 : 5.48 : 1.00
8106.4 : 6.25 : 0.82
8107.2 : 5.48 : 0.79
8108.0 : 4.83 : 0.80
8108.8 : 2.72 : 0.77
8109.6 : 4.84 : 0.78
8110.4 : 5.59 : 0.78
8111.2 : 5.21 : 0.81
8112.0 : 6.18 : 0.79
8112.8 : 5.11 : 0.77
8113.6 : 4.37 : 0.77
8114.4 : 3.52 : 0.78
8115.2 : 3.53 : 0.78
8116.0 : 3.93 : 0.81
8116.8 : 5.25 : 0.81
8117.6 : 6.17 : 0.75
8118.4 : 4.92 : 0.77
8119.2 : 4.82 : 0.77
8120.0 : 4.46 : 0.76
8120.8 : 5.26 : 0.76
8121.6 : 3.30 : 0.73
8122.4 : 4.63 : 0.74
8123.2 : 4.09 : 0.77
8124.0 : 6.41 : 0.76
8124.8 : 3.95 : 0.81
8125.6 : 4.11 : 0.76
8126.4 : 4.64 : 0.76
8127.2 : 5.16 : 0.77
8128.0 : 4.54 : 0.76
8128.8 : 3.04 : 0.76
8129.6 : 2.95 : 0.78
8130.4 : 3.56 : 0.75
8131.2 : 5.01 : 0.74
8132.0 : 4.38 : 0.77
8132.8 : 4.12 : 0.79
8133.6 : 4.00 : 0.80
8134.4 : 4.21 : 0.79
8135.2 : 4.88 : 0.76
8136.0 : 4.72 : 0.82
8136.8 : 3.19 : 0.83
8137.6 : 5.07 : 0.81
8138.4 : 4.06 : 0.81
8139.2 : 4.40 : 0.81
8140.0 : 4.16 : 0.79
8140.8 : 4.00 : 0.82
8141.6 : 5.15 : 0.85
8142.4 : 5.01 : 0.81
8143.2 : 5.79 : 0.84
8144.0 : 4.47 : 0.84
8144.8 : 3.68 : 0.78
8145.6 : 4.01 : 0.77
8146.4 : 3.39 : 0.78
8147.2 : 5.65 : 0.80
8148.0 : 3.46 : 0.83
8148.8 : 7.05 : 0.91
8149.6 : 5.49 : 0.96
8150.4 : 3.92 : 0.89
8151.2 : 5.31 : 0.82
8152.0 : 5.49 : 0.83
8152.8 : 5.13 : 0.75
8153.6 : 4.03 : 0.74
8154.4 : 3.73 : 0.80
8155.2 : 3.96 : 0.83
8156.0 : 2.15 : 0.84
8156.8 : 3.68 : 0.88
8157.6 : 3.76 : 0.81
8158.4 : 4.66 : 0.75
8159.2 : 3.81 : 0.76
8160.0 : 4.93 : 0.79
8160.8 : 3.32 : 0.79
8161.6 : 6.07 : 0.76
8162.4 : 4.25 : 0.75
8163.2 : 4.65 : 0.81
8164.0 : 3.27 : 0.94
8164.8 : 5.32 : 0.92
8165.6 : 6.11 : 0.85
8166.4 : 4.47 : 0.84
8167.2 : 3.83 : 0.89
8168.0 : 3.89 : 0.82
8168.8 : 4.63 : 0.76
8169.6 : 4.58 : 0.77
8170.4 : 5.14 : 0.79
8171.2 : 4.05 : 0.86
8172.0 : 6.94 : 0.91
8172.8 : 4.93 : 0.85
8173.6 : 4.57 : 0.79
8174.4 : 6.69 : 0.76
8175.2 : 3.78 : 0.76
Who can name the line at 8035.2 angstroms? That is [N II] 6583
